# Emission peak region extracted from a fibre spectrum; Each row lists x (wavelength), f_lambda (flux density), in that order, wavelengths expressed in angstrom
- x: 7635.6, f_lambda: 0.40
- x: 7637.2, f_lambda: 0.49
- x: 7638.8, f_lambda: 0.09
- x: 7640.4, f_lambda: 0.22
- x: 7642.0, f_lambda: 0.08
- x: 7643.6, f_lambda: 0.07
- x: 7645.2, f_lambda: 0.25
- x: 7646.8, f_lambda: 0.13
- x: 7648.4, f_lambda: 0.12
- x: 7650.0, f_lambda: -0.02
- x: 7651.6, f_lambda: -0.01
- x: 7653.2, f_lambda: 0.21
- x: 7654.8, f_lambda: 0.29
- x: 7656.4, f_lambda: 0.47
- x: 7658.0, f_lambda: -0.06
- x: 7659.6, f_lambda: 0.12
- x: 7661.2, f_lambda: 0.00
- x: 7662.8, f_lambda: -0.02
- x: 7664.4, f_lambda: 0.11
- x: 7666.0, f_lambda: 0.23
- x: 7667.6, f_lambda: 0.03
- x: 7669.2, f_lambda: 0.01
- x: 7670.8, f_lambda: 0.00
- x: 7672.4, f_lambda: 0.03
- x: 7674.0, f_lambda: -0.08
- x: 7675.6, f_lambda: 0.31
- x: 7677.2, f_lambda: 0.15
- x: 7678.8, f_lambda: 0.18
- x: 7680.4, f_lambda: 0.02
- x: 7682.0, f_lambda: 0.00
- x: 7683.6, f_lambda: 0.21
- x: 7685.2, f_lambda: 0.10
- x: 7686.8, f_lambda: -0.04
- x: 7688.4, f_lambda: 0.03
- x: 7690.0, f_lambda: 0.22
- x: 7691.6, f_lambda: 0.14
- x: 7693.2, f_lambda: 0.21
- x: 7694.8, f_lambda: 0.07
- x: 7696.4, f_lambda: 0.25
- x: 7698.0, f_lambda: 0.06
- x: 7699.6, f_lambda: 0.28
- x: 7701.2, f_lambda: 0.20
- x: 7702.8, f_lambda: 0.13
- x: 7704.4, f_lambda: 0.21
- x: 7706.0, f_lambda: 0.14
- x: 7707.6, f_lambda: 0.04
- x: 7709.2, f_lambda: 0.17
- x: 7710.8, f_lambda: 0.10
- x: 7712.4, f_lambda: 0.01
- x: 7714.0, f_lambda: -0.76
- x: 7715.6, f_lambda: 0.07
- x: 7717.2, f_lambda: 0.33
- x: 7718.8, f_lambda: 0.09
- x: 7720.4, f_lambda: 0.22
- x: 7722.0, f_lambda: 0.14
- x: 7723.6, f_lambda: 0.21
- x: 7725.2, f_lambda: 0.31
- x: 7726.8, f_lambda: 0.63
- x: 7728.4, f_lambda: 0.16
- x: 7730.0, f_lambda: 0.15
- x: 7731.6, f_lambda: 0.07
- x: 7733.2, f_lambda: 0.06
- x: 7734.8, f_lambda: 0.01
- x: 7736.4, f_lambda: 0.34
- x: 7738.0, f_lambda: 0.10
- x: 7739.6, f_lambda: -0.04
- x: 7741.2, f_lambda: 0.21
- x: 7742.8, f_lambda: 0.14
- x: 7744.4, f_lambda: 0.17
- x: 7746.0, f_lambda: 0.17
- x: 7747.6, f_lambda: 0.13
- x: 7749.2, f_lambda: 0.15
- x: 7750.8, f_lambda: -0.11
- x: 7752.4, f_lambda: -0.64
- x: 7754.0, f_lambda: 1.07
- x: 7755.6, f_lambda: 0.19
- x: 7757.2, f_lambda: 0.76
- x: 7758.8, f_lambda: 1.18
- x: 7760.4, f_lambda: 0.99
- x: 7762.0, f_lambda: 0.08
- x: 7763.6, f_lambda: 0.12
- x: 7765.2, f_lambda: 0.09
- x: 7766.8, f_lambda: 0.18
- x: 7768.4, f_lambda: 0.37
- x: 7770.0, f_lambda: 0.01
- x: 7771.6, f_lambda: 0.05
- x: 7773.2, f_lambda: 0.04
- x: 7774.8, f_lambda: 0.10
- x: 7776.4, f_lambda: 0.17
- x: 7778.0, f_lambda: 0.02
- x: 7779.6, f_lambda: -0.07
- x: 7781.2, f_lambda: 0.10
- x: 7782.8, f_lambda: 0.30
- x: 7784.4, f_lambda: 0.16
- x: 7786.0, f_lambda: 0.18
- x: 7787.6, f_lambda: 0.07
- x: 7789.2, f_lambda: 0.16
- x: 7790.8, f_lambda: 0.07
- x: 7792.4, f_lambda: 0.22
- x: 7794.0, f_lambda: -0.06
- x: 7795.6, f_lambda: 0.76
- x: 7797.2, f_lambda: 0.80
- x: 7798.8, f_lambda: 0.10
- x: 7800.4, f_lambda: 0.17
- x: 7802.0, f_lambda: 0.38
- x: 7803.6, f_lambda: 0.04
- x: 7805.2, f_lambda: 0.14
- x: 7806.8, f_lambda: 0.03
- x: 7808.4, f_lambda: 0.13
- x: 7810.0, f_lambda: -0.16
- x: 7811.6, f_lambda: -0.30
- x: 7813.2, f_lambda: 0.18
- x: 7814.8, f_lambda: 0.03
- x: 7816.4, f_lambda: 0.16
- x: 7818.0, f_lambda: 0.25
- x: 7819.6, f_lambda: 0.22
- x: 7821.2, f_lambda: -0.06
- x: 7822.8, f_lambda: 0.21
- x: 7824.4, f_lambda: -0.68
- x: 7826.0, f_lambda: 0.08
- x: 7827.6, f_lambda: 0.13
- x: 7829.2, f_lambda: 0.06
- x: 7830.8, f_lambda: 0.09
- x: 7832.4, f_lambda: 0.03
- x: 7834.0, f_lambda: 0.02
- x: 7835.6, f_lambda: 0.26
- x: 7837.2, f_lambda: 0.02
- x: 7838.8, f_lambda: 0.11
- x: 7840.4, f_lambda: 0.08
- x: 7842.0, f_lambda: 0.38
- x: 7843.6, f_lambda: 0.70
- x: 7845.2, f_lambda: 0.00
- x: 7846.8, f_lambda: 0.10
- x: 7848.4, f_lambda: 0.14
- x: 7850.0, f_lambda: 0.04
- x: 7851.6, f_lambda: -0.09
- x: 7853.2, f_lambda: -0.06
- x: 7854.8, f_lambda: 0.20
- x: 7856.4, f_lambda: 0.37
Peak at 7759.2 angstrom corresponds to H-gamma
